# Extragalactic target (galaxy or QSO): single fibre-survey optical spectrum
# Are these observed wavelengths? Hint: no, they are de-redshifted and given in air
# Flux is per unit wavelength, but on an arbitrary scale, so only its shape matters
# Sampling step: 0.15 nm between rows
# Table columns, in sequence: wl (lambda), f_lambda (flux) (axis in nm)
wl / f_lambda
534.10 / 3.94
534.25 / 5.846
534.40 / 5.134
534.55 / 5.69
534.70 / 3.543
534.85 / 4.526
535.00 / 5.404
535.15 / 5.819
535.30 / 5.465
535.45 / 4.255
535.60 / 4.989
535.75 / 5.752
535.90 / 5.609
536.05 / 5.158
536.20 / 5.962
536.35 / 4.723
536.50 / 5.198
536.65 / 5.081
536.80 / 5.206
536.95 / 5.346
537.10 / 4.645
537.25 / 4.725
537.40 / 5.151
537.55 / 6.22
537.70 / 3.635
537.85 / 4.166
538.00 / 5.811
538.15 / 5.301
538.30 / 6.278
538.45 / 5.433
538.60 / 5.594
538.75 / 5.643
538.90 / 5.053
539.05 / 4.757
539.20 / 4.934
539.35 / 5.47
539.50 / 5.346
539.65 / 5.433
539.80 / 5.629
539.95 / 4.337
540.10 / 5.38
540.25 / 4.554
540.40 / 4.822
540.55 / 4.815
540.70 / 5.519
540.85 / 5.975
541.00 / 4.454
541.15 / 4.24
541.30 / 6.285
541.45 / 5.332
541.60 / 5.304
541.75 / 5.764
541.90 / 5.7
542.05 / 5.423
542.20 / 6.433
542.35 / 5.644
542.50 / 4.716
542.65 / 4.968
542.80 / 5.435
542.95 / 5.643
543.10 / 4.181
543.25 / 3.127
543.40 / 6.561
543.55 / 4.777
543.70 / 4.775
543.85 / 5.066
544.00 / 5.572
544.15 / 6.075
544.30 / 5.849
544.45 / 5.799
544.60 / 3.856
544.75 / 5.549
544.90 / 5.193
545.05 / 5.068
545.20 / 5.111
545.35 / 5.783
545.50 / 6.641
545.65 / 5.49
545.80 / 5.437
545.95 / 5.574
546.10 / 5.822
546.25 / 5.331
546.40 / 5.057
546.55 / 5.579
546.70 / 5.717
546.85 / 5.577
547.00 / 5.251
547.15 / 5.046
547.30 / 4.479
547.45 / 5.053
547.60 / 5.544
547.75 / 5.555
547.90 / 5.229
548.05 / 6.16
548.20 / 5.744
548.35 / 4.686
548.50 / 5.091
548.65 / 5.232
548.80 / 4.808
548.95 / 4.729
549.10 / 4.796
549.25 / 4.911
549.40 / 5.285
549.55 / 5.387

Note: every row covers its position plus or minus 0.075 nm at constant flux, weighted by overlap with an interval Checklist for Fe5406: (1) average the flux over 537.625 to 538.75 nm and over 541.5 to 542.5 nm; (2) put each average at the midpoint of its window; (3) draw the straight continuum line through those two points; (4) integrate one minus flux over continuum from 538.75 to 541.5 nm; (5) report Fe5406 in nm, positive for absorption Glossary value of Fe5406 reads 0.14 nm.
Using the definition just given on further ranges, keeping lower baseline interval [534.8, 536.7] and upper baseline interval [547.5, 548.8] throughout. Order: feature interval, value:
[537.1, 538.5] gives 0.03 nm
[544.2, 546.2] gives -0.05 nm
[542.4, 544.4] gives 0.06 nm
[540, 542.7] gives 0.00 nm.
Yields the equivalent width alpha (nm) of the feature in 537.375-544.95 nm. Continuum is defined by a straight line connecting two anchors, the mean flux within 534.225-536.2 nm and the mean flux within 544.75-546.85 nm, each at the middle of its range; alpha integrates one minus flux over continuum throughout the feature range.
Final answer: 0.20 nm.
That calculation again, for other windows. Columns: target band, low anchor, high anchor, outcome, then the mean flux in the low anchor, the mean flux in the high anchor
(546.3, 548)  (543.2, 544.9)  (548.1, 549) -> -0.06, 5.21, 5.09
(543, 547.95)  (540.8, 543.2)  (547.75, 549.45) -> -0.06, 5.31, 5.17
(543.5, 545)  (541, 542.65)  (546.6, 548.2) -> 0.04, 5.41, 5.38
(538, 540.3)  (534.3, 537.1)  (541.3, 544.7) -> -0.04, 5.15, 5.3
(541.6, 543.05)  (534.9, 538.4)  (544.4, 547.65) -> -0.05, 5.21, 5.36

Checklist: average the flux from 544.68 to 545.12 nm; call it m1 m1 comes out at 5.27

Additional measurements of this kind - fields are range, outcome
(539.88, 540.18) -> 4.86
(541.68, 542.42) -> 5.79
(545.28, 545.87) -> 5.84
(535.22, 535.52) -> 4.89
